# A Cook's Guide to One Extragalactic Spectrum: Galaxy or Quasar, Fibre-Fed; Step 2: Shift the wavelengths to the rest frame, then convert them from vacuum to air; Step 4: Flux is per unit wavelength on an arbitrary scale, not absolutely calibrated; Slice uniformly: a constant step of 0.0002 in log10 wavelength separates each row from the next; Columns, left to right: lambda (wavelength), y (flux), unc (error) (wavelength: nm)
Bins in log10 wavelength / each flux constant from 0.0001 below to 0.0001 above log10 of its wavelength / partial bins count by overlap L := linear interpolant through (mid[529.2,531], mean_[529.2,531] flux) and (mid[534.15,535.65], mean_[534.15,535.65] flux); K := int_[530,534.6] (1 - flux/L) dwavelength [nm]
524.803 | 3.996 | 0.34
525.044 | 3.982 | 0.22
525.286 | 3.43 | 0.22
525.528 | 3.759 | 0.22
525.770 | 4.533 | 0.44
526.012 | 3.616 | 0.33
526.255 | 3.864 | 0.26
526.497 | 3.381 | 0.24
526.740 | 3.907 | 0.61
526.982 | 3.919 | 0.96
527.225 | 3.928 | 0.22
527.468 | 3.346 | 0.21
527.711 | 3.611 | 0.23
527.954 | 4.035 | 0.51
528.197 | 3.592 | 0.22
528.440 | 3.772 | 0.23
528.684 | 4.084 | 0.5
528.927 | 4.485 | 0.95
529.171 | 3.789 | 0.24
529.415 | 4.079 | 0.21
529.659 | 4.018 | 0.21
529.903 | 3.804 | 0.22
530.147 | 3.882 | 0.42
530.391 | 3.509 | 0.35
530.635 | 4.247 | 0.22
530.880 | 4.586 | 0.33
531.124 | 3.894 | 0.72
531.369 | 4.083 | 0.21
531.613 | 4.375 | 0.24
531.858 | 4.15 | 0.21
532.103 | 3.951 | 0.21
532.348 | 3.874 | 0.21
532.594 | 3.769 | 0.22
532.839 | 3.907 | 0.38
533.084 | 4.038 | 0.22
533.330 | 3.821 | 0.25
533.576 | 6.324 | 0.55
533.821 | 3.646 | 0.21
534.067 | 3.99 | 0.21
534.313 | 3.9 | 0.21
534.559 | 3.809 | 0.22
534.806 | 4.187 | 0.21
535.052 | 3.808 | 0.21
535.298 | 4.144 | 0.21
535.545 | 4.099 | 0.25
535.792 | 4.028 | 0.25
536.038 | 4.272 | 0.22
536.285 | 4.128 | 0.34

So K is -0.11 nm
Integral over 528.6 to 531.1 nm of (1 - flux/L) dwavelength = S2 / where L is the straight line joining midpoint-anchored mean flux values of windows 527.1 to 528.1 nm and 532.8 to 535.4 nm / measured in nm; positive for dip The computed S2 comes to -0.11 nm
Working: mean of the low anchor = 3.73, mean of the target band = 4.04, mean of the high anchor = 4.15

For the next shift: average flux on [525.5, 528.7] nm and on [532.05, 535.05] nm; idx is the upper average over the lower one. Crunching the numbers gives 1.08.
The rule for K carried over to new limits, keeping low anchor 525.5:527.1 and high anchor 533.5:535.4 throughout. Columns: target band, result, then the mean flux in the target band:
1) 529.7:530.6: 0.05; 3.81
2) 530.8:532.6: -0.01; 4.09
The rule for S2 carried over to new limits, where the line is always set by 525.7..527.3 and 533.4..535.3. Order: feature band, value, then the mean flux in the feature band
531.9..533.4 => 0.08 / 3.91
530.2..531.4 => 0.00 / 4.05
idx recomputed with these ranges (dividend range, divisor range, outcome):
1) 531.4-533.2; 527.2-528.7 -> 1.08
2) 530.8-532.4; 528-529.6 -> 1.04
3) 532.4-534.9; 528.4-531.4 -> 1.03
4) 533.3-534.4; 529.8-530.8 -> 1.13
